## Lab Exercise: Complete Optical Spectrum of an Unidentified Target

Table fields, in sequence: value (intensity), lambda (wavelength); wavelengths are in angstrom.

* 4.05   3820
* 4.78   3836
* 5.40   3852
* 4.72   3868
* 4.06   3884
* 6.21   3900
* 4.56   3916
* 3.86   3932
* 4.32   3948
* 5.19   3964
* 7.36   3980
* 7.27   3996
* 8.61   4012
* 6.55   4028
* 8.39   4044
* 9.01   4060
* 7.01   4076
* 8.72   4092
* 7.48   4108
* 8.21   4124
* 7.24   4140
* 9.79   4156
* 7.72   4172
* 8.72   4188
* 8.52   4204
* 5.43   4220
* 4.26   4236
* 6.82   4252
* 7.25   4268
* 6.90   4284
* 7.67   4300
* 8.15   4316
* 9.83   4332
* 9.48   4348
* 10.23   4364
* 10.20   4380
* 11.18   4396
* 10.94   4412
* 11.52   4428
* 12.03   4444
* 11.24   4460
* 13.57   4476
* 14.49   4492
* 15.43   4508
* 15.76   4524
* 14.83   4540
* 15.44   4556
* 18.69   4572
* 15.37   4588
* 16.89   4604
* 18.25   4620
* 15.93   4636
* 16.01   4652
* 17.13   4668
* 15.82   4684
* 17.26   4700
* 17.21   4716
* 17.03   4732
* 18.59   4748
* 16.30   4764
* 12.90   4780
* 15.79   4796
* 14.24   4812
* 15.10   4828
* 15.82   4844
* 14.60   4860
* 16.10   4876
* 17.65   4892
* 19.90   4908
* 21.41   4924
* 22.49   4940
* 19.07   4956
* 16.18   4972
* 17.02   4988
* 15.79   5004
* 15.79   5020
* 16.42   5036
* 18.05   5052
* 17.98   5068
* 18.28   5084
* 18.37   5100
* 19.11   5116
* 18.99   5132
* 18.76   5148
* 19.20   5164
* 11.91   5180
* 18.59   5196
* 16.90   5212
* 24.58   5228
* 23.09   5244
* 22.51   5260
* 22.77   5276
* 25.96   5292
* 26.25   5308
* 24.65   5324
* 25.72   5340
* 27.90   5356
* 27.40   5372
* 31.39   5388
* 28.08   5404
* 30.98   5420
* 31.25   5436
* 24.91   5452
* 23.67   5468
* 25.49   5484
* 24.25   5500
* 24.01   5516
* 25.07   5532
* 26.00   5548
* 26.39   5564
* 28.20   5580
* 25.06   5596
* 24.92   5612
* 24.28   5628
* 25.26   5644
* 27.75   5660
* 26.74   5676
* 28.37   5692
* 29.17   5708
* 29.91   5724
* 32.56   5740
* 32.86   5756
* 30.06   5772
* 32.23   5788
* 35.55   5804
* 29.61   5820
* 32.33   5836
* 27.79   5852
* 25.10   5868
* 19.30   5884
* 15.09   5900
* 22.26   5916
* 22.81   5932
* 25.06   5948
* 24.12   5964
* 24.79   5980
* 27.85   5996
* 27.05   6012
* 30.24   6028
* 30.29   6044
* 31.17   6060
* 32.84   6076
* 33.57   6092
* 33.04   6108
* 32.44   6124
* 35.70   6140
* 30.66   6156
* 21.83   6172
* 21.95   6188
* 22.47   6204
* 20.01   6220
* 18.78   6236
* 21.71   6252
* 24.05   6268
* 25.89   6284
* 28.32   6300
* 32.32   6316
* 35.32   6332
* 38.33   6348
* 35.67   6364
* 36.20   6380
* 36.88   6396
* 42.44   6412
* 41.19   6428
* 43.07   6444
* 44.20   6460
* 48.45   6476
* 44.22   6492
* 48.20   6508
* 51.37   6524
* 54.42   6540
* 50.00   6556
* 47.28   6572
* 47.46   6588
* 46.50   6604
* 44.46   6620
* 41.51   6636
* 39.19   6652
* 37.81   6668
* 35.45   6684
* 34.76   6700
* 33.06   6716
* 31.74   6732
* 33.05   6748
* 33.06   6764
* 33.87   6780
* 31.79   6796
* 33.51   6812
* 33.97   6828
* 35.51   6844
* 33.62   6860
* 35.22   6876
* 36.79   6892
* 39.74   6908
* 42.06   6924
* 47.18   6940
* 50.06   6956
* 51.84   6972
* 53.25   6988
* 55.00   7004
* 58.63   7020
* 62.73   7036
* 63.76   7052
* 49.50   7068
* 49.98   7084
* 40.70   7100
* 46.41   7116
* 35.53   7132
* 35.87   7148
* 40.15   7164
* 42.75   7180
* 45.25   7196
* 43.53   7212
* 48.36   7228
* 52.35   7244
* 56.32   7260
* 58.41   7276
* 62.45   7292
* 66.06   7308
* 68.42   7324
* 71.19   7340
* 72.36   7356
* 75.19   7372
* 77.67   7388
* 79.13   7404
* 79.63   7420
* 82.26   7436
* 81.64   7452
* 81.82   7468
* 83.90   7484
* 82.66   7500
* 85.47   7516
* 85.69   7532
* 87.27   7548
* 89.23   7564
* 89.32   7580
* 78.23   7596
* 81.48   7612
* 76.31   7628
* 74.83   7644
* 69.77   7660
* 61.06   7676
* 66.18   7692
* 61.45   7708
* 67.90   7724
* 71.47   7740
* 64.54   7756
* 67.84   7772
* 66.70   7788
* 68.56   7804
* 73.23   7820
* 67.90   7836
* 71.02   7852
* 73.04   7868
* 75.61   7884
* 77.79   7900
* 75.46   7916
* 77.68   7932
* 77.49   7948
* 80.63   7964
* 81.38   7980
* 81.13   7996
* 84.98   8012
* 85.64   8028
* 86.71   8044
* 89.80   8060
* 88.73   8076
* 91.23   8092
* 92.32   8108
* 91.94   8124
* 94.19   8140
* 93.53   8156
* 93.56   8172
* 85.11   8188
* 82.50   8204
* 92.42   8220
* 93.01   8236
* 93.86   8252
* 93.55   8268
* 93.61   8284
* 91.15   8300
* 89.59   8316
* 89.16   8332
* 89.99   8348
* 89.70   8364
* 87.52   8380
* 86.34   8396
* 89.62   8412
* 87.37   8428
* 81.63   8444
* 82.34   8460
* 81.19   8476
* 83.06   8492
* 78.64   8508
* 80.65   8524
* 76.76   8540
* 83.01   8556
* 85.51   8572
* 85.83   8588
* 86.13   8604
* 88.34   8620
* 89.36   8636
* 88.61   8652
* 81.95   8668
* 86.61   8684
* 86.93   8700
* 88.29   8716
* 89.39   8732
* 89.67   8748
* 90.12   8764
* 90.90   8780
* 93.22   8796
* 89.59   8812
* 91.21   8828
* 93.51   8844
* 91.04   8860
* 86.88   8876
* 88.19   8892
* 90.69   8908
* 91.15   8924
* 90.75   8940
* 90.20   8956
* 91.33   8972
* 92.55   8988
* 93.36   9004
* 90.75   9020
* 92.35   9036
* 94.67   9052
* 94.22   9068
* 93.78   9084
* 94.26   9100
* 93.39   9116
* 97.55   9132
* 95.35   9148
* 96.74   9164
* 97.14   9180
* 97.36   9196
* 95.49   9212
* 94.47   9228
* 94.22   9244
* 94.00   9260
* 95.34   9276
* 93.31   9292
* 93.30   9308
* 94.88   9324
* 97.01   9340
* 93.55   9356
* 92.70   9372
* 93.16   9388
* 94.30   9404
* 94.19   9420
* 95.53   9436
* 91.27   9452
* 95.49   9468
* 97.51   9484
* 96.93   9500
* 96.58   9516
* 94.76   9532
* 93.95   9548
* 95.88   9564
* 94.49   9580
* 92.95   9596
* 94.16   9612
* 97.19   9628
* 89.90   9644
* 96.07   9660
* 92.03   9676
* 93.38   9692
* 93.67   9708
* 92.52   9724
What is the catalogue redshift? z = 0.000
